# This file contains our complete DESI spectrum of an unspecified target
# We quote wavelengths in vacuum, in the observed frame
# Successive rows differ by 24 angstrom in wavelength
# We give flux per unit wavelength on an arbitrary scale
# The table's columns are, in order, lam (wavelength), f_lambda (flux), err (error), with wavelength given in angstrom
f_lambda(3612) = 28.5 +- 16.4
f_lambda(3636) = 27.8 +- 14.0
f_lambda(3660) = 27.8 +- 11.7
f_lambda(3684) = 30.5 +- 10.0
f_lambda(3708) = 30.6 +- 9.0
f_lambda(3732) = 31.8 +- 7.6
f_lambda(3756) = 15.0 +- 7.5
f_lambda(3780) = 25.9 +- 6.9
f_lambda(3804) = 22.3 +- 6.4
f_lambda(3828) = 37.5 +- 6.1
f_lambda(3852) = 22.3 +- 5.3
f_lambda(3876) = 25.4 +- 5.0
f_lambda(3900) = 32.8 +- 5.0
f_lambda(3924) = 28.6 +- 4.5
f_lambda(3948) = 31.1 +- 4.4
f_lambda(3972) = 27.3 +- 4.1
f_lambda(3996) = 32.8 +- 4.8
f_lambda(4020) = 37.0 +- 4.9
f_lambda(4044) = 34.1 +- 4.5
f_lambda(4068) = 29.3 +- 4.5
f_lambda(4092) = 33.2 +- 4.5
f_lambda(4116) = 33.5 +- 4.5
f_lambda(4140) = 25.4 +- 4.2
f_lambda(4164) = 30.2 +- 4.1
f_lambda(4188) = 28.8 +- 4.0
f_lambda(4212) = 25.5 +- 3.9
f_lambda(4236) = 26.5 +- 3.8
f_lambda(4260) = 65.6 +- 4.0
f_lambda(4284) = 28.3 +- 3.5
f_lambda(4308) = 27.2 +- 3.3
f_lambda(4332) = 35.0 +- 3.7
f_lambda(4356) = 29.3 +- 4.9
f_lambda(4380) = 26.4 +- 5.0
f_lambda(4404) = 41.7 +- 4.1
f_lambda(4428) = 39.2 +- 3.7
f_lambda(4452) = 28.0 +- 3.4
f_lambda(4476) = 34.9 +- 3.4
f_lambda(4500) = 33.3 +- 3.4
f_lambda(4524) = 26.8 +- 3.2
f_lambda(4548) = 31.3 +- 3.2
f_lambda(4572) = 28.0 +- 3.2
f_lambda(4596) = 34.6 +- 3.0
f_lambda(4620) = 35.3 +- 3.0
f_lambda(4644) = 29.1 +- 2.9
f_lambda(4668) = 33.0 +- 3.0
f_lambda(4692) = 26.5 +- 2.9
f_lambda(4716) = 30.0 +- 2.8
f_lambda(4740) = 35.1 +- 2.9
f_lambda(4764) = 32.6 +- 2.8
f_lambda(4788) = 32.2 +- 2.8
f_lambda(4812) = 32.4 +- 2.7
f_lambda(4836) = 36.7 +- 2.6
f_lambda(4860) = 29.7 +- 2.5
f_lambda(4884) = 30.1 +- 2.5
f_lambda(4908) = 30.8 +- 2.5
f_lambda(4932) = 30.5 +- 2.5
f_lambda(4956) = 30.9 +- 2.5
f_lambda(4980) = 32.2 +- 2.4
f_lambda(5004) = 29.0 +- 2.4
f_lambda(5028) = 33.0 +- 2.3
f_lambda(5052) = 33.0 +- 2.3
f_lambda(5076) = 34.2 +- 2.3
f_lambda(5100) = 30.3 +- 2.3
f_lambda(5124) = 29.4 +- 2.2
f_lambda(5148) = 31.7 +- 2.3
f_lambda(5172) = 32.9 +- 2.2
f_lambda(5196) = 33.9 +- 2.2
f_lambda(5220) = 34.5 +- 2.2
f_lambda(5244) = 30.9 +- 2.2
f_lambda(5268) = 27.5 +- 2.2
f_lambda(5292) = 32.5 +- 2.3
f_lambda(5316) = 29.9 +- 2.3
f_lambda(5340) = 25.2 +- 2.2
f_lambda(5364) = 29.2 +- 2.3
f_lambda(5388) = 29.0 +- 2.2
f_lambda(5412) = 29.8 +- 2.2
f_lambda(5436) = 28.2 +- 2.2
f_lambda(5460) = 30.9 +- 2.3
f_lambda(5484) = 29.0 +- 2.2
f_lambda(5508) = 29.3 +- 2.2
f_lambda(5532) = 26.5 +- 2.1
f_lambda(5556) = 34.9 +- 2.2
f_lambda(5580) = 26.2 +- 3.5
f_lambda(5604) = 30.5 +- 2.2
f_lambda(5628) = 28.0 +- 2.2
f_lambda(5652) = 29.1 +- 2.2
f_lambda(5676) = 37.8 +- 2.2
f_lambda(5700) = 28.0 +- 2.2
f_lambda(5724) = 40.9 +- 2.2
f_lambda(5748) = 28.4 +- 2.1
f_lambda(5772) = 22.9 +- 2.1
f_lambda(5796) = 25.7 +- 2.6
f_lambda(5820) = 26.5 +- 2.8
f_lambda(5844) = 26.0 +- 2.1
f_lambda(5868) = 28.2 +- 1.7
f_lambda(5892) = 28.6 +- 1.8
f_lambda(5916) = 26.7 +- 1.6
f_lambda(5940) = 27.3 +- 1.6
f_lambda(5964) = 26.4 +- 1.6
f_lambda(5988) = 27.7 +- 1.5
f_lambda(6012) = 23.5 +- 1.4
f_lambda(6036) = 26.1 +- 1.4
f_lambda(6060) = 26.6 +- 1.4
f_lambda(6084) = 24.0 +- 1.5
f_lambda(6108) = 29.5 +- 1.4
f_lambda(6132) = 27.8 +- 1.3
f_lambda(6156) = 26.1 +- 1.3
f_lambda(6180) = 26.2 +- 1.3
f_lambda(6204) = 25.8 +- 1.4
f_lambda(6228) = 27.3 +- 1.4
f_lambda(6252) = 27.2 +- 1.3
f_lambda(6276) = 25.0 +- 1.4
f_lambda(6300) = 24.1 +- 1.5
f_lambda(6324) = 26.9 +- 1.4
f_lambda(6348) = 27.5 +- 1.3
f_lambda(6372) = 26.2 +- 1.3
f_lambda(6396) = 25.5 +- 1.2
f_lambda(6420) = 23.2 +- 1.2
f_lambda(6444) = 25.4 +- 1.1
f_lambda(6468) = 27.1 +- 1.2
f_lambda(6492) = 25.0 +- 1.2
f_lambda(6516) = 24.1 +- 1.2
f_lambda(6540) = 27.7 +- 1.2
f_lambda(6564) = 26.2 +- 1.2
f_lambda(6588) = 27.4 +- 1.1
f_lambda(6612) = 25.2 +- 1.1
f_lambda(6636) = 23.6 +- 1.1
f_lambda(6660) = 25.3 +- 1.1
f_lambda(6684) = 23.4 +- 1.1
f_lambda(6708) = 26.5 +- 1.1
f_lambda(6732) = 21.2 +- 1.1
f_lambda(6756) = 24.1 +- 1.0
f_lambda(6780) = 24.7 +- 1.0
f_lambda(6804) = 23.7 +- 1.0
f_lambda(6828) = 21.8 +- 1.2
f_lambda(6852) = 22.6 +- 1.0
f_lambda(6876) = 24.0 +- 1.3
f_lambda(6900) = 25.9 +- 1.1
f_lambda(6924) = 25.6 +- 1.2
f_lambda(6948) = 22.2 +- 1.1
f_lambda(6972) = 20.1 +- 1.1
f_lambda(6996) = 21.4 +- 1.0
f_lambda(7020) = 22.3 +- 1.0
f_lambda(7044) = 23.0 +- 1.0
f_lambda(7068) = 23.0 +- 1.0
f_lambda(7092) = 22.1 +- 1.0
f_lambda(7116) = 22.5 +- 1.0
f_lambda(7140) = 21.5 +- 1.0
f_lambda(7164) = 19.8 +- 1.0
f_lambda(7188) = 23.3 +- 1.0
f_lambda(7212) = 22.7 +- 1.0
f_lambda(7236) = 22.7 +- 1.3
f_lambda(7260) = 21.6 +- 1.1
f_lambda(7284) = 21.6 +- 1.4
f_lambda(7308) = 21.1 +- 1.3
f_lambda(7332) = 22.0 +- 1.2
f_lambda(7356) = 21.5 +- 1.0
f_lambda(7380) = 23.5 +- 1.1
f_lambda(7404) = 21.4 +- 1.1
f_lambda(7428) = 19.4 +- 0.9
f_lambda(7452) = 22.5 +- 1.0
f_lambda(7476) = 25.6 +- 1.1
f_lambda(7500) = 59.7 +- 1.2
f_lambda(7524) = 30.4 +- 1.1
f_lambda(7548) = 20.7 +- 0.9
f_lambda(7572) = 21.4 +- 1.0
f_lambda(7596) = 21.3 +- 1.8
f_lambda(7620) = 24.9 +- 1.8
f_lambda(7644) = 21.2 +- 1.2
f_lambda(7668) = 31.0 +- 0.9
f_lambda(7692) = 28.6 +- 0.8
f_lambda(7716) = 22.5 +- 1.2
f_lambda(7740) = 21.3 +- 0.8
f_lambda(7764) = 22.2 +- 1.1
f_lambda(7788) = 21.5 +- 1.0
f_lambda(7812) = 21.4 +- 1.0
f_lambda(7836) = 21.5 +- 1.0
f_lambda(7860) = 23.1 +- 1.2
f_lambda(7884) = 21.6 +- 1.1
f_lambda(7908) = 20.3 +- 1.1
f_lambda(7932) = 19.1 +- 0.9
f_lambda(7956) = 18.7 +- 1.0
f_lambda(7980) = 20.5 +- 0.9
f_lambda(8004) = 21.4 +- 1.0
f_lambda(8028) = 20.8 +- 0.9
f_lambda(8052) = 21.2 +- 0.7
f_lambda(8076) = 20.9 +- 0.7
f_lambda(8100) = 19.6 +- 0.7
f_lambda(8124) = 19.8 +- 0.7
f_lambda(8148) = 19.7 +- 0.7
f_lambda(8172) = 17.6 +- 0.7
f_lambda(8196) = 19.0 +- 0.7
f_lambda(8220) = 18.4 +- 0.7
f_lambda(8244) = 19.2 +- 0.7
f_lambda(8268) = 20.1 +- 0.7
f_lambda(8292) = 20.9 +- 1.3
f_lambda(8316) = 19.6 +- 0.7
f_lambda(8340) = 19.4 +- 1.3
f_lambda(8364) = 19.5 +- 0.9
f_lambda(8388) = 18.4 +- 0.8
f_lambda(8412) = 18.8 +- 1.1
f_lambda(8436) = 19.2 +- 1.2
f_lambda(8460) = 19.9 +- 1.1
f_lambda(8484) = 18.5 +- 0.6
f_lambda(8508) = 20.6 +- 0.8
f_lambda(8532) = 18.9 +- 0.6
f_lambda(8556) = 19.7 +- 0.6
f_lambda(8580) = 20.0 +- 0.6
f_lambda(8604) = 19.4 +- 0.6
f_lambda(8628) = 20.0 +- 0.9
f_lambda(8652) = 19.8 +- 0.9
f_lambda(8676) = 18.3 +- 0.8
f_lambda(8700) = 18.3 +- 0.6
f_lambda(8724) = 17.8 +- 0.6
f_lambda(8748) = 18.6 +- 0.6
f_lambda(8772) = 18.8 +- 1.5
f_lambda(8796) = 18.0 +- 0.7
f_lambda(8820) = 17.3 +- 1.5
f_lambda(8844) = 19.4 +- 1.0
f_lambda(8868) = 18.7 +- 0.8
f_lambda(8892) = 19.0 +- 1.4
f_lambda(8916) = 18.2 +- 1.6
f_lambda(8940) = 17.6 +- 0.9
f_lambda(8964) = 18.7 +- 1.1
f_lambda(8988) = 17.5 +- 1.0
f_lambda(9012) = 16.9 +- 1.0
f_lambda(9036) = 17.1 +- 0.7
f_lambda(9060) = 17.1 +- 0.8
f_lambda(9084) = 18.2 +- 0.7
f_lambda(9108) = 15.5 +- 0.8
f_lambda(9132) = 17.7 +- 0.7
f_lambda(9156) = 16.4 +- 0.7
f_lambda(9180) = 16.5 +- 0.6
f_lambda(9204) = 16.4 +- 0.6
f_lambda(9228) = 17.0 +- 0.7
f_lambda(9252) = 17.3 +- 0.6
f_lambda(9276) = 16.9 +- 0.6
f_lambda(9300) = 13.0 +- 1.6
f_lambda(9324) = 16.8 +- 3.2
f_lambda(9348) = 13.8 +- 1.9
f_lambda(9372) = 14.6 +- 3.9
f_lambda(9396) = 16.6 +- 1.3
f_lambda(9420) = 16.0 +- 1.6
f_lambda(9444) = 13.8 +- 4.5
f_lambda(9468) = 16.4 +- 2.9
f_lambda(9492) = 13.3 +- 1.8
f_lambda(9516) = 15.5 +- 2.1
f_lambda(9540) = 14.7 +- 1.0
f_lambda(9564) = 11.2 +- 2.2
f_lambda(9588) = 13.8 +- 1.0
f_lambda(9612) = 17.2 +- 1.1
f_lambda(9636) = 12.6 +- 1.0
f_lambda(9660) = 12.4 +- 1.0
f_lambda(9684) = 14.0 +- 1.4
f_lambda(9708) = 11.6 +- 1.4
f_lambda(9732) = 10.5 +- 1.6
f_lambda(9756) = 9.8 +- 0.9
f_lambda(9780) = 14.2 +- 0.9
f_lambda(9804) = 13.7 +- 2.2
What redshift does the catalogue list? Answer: 0.142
